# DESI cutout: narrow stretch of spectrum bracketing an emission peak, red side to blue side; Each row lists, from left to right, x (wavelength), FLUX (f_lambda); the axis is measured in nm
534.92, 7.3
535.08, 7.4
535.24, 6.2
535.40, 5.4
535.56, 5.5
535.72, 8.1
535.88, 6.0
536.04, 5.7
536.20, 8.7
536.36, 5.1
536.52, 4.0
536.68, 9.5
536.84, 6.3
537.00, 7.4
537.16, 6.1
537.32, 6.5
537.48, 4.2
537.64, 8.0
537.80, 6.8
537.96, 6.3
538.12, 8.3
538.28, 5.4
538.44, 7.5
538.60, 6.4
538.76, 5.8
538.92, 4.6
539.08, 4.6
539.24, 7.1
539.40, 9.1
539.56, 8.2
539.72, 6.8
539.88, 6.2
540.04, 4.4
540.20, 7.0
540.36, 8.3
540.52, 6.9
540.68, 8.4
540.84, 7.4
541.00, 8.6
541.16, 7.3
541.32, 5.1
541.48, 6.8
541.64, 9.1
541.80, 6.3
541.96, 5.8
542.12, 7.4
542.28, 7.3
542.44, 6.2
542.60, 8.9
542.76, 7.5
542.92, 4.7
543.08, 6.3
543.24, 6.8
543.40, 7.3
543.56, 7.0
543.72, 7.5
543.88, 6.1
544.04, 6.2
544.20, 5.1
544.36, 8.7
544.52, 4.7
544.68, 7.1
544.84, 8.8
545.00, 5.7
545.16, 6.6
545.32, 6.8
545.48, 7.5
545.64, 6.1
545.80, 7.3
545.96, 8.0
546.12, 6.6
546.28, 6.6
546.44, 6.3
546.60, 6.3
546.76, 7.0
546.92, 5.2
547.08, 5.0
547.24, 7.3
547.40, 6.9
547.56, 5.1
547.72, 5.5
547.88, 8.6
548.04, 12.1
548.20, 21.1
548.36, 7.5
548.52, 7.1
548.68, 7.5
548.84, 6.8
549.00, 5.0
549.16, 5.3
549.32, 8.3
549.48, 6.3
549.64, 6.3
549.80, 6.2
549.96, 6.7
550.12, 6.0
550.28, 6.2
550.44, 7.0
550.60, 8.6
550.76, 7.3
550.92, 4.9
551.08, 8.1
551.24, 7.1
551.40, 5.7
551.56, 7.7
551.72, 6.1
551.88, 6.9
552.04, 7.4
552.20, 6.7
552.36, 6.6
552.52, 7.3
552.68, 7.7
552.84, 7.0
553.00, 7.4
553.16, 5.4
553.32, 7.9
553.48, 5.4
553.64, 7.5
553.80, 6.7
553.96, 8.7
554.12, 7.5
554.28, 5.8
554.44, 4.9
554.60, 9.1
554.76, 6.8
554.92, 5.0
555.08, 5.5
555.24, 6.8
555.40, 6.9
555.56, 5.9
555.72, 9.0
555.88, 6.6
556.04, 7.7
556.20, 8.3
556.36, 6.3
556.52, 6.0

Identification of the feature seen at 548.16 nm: Hbeta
